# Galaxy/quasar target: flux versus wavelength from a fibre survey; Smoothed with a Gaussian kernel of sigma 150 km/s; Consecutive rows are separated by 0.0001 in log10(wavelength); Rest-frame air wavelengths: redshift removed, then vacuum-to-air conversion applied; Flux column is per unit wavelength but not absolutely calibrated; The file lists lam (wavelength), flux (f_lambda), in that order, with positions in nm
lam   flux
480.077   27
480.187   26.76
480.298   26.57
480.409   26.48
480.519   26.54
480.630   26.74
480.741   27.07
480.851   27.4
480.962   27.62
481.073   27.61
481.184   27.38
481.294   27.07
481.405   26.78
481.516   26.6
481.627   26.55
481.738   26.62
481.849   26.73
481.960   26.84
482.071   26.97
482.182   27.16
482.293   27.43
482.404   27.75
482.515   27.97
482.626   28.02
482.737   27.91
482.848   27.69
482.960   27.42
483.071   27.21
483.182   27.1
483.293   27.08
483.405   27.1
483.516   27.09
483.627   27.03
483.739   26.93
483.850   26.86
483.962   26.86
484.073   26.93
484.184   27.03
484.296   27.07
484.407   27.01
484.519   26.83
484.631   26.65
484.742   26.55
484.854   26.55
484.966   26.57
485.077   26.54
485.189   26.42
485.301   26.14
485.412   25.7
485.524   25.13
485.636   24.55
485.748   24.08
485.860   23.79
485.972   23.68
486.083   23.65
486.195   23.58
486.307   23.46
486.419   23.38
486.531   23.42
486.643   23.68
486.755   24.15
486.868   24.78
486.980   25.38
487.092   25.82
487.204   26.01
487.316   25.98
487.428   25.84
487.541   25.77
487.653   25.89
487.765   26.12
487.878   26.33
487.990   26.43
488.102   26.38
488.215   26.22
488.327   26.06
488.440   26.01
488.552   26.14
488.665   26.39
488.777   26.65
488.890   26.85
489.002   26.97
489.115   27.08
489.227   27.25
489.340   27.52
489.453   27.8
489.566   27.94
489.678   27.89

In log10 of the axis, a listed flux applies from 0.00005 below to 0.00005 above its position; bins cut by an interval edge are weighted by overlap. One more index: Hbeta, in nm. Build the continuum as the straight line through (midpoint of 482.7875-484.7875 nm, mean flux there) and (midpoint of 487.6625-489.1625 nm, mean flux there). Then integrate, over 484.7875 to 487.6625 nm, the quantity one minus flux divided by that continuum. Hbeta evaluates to 0.18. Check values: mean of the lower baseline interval 27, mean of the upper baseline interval 26.4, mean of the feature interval 25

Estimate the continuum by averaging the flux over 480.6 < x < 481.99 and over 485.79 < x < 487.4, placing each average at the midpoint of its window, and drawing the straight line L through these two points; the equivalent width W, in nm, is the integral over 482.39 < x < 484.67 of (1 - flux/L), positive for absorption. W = -0.12 nm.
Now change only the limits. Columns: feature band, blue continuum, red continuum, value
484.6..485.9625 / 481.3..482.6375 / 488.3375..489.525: 0.07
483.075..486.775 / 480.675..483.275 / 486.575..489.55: 0.14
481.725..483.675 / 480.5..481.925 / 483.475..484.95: -0.03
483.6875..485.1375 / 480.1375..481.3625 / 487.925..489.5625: 0.00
